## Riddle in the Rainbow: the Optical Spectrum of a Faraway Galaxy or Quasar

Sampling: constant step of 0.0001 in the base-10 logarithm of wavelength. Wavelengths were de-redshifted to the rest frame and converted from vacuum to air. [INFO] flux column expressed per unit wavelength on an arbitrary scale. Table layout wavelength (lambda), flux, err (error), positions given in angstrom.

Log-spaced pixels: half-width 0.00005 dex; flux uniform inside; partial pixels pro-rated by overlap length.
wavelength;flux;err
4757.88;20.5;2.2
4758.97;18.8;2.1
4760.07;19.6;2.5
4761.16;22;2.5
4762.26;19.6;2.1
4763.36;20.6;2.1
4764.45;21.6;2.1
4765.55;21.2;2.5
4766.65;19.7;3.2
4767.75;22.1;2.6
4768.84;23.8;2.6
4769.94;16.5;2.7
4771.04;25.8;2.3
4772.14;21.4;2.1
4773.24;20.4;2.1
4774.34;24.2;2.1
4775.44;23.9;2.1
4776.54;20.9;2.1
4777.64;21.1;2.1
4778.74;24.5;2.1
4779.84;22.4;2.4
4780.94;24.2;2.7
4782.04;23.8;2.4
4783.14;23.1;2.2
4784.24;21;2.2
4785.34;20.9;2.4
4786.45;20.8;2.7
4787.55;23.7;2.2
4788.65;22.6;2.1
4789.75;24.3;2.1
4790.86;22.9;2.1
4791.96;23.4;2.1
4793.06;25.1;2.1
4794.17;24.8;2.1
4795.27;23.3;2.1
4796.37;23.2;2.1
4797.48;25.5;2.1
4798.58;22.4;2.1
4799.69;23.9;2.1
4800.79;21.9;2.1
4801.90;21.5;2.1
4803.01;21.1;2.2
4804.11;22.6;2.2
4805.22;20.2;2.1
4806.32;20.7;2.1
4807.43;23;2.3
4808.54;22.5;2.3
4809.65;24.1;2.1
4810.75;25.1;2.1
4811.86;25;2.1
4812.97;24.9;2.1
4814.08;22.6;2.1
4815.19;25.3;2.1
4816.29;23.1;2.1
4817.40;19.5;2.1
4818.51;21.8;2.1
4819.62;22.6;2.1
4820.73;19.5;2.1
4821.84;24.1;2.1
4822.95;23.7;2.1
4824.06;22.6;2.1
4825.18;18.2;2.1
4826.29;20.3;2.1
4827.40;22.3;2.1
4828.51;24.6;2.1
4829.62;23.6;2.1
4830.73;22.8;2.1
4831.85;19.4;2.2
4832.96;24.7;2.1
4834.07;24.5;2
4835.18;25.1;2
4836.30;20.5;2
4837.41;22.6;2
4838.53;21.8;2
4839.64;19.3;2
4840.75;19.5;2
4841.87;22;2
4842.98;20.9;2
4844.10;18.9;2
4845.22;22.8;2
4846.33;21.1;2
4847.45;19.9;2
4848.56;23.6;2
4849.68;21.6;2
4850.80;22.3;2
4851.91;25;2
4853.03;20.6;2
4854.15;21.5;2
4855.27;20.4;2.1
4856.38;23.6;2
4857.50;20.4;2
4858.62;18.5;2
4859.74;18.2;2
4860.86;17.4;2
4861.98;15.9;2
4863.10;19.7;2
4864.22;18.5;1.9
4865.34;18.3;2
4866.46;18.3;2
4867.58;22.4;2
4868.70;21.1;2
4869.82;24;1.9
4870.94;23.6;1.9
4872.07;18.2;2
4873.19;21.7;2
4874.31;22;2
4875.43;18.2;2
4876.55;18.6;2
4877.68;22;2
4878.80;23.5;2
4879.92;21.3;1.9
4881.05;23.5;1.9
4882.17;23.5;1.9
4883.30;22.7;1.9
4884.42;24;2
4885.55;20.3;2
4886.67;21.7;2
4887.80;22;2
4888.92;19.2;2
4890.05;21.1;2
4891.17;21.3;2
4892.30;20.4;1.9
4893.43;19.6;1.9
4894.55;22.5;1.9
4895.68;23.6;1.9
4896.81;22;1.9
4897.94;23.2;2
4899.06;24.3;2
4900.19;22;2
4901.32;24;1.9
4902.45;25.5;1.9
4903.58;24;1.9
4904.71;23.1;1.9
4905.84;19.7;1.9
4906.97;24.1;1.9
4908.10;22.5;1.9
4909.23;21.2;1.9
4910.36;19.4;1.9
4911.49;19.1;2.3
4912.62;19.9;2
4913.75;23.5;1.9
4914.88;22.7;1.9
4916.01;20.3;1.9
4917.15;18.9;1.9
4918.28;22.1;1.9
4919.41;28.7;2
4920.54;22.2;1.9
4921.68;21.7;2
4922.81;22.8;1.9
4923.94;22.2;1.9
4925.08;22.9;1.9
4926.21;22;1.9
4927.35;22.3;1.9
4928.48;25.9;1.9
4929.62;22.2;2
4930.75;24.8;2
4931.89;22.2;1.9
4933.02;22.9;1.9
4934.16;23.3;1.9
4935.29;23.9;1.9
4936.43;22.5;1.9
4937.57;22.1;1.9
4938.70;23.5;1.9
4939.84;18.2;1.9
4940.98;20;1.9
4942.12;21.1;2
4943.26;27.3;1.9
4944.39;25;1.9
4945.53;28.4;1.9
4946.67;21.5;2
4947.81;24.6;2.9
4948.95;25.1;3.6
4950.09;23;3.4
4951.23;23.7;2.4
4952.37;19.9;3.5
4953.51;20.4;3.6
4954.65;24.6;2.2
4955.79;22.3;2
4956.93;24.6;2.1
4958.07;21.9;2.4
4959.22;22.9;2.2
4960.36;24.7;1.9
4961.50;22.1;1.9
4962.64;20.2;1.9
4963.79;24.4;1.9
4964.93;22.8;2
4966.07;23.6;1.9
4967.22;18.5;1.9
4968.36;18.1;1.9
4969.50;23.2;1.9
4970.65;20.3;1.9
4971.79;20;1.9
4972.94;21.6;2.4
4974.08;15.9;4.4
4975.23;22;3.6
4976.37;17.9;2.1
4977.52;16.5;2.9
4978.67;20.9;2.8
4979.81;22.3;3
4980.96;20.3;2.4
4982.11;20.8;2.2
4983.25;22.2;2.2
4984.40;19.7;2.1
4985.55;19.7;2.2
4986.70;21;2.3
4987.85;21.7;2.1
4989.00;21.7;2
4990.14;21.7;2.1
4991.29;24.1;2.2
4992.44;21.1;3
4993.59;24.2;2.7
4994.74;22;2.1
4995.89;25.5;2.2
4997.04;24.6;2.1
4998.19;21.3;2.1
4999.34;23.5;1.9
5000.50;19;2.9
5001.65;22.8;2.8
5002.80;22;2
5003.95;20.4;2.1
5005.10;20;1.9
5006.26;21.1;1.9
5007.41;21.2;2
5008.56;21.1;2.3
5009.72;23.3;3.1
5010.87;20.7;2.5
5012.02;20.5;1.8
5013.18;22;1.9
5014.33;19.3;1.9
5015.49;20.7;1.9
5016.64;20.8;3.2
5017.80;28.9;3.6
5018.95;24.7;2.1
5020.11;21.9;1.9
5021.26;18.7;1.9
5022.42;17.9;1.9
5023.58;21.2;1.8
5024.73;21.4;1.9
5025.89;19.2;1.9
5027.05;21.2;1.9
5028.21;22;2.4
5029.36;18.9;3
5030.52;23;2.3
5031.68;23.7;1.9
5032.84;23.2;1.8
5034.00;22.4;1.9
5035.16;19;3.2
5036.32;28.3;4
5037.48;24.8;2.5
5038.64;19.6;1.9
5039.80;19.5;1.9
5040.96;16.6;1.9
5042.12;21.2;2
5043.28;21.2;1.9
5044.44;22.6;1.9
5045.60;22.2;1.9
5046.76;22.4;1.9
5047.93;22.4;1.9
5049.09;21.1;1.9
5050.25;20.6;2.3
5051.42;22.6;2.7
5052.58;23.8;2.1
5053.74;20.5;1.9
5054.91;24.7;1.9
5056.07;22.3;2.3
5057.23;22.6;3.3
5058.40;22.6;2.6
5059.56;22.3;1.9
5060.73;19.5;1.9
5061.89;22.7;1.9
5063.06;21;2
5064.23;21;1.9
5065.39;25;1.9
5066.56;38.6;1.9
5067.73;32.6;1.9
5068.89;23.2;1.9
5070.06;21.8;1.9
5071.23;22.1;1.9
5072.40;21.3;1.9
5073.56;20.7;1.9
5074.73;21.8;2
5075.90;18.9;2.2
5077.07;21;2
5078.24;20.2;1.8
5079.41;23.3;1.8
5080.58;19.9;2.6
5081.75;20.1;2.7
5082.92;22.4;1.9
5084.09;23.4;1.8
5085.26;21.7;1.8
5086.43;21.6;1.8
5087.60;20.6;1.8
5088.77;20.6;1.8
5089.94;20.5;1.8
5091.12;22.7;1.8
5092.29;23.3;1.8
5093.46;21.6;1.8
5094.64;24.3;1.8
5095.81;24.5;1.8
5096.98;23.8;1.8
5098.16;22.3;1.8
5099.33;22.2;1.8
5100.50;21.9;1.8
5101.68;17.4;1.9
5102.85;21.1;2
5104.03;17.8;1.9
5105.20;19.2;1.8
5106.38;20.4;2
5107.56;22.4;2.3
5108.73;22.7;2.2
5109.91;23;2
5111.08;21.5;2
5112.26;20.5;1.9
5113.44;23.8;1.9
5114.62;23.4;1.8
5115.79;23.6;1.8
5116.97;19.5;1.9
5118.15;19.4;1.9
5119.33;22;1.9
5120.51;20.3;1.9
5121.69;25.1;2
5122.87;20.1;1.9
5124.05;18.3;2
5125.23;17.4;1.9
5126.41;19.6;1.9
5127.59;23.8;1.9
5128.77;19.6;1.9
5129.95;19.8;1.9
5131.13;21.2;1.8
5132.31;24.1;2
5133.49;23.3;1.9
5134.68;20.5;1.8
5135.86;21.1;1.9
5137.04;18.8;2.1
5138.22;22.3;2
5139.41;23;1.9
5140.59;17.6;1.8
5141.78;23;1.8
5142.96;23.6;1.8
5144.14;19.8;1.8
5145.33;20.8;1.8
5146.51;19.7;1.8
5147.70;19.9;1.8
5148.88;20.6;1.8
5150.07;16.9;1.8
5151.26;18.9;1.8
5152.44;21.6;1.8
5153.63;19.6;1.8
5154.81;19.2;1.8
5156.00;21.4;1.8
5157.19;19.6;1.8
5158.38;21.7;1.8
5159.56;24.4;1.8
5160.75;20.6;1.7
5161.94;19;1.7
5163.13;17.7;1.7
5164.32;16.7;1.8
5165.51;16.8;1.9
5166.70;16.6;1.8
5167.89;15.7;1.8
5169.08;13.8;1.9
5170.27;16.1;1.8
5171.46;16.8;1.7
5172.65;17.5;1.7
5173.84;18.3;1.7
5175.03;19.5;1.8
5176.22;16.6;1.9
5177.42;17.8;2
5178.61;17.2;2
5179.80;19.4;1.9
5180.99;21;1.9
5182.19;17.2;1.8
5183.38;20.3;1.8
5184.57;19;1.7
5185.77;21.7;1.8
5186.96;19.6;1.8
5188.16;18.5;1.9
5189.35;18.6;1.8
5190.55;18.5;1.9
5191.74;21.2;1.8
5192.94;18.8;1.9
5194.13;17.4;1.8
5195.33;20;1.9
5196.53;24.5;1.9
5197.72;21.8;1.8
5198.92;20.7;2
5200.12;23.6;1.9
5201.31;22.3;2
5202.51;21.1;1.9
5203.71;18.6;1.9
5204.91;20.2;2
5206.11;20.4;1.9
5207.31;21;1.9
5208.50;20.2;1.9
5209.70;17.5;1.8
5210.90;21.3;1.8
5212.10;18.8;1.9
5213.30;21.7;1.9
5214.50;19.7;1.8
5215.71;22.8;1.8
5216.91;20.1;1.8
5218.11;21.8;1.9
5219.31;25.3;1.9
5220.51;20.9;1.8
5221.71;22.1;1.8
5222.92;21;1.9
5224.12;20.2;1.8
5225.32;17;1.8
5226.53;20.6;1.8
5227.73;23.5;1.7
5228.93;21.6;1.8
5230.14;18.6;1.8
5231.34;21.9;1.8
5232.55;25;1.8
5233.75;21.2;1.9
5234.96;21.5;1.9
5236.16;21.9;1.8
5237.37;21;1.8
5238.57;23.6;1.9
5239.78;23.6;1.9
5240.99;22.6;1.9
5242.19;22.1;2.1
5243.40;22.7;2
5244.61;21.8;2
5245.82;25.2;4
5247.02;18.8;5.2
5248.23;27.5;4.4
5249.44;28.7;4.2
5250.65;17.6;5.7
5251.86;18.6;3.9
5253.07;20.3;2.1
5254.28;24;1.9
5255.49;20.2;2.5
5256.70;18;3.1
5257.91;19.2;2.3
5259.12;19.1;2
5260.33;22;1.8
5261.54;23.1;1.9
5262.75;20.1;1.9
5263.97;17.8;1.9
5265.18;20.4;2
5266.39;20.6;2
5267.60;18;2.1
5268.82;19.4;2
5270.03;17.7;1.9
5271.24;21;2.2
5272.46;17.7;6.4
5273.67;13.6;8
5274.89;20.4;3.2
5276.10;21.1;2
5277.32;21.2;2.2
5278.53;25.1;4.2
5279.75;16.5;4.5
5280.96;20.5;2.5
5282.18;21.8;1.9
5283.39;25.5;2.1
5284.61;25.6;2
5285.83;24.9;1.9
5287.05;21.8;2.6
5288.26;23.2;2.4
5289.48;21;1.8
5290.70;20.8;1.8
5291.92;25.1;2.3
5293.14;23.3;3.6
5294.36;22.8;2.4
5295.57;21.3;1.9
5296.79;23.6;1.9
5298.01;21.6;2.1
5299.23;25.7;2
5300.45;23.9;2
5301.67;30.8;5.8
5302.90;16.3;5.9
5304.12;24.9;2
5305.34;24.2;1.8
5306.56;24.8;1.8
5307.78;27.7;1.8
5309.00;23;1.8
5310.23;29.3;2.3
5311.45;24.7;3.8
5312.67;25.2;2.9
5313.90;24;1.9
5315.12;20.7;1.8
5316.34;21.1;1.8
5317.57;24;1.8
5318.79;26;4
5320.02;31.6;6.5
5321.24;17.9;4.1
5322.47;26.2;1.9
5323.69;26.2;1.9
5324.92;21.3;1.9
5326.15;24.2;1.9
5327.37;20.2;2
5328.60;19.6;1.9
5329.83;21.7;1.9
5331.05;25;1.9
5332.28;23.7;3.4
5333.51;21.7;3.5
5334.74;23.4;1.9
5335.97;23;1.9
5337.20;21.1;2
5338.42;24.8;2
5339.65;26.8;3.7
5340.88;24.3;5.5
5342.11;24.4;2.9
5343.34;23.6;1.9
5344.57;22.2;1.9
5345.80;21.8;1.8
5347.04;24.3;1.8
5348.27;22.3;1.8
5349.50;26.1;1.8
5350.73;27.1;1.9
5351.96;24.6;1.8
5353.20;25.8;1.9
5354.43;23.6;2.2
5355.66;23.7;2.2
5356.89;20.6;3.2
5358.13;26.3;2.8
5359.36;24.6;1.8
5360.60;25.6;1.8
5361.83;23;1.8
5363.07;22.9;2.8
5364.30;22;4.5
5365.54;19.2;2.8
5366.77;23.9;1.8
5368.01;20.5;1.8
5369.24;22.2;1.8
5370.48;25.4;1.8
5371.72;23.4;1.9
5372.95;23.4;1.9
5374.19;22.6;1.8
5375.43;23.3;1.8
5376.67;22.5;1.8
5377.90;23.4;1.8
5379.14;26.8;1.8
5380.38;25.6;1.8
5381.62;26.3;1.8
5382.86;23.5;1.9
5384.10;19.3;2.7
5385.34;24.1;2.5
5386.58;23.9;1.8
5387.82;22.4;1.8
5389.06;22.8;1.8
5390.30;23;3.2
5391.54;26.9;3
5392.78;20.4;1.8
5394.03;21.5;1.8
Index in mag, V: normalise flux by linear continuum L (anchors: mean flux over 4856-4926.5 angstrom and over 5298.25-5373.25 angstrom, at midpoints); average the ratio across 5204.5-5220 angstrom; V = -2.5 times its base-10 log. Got 0.11 mag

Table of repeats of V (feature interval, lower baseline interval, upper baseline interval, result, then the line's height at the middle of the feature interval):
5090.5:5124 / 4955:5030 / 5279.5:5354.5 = 0.025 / 22.2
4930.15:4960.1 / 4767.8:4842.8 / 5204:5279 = -0.050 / 22.1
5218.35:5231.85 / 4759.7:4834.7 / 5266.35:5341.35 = 0.079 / 22.8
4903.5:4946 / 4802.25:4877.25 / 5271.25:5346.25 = -0.037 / 21.8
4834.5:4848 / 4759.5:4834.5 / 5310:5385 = 0.066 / 22.6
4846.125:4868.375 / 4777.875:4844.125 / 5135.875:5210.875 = 0.095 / 22.2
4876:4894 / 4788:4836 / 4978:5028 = 0.041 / 22.4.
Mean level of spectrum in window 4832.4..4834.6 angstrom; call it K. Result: 24.6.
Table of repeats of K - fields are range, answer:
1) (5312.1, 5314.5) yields 24.5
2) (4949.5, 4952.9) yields 22.2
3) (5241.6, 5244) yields 22.4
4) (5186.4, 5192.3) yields 19.3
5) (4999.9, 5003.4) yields 21.3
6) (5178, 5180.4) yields 18.4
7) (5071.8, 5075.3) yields 21.3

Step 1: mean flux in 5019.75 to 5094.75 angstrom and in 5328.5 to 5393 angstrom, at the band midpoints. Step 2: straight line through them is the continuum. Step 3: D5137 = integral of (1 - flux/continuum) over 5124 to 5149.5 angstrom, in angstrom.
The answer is 1.8 angstrom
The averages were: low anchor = 22.1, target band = 20.9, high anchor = 23.5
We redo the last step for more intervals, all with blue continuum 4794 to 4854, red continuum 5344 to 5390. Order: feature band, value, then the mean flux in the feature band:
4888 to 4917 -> 0.8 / 21.9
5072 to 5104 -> 2.0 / 21.5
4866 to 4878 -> 0.8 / 20.9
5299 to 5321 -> -1.3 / 24.8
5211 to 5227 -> 1.6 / 20.9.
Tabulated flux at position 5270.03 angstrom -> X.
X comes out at 17.7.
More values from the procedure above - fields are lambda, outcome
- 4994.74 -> 22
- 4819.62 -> 22.6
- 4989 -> 21.7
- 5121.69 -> 25.1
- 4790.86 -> 22.9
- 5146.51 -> 19.7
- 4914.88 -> 22.7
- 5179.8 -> 19.4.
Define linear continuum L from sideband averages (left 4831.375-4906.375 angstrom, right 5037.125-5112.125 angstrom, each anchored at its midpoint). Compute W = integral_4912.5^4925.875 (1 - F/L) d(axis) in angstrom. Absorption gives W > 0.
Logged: -0.5 angstrom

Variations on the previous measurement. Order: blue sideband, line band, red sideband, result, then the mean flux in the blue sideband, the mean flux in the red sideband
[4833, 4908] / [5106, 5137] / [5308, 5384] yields 1.8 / 21.5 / 23.7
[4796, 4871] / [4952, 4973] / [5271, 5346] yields 0.2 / 21.8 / 23.1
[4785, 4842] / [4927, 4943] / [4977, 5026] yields -0.5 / 22.6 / 21.5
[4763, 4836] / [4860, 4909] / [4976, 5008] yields 1.3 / 22.6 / 21.4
